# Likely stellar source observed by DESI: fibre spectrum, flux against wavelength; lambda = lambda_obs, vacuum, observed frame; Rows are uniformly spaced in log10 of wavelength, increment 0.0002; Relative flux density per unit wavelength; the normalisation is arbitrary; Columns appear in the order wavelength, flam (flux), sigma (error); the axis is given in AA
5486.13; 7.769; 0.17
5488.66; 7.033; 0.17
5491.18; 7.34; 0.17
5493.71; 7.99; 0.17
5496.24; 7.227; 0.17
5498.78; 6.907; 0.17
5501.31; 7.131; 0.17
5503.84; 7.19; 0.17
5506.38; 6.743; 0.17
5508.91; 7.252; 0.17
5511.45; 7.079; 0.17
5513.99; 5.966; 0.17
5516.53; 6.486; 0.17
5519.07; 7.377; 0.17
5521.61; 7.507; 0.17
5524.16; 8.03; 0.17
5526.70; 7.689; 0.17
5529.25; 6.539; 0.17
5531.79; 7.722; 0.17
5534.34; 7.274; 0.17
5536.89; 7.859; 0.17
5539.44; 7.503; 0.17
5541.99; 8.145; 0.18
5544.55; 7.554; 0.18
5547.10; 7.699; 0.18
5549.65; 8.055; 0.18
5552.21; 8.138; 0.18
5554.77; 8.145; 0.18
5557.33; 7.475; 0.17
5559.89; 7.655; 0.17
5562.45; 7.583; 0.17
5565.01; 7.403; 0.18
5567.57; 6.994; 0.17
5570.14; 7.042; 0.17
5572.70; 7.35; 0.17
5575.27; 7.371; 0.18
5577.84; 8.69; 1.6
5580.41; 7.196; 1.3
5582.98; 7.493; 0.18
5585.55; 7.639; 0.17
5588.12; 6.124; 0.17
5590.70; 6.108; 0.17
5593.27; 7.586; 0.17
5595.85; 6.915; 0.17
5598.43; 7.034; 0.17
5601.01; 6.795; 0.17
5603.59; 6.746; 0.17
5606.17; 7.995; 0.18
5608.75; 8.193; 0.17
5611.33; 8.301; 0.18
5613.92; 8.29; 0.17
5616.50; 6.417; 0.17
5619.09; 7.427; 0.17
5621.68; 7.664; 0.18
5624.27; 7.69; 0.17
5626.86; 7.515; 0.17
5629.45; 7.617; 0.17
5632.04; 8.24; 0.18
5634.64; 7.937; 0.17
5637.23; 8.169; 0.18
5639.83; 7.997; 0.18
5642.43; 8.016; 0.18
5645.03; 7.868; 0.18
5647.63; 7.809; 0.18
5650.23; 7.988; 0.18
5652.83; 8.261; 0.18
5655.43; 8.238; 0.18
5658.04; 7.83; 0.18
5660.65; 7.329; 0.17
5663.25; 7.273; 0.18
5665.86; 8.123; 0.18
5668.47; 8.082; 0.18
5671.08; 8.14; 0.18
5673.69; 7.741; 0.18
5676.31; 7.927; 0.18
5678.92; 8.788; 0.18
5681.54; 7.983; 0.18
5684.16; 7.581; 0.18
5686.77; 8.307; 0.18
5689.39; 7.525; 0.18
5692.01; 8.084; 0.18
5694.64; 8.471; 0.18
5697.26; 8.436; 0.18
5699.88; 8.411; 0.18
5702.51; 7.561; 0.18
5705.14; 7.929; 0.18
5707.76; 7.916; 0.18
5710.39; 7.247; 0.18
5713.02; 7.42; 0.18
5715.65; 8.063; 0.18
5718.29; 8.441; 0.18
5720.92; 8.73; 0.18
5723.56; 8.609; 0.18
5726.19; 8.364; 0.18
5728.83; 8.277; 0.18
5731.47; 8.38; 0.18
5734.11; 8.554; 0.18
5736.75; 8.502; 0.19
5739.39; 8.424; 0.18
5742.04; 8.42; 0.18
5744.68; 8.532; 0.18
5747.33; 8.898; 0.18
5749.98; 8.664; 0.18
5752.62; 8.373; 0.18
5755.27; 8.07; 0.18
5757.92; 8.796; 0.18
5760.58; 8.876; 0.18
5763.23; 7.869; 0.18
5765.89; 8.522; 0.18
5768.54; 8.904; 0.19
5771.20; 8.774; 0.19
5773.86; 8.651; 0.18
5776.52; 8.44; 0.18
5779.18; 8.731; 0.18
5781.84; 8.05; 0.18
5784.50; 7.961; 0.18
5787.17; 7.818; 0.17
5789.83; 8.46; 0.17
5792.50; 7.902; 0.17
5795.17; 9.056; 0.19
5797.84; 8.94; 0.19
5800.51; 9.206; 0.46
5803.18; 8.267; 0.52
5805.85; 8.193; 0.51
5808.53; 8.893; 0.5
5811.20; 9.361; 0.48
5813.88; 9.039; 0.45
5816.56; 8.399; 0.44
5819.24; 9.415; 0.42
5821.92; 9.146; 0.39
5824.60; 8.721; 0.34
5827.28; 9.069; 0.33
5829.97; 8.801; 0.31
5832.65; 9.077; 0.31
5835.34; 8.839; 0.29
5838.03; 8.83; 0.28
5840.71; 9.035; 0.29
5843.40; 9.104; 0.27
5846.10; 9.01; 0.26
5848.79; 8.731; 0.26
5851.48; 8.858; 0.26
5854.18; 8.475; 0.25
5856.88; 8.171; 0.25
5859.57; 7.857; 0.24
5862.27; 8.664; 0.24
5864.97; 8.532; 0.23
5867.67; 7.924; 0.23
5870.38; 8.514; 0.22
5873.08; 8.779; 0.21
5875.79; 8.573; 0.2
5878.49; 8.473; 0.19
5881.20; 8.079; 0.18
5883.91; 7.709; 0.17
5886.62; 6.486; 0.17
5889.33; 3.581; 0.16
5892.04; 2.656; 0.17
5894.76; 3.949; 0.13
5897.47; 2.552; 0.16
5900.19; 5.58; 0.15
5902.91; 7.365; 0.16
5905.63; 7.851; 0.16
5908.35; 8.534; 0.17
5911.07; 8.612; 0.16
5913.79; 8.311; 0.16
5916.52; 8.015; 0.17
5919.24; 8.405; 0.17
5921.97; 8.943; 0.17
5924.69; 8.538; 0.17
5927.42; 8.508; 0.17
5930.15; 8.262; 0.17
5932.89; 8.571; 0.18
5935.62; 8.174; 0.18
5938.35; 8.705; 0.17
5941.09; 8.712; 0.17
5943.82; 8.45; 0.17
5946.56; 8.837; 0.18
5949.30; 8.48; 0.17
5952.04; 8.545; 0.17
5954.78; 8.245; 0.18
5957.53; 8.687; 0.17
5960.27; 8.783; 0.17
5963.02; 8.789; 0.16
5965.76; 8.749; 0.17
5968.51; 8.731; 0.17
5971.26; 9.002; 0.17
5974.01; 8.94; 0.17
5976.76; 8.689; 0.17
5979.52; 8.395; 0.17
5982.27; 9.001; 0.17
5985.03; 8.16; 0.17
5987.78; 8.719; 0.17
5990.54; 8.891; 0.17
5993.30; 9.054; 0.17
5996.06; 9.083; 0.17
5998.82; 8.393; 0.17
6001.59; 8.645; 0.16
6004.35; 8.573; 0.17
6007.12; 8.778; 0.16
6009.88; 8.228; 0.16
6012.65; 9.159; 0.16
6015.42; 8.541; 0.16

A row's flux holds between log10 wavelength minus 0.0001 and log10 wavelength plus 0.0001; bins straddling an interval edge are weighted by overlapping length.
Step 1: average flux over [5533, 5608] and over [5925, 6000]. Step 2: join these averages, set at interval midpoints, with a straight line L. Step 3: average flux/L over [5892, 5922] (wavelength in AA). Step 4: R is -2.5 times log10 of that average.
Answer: 0.24 mag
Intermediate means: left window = 7.44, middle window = 6.81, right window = 8.65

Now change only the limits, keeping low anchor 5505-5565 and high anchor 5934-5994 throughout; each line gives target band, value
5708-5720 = 0.017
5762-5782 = -0.052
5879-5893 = 0.379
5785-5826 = -0.063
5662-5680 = -0.022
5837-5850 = -0.078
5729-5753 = -0.064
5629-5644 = -0.037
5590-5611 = 0.056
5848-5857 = -0.032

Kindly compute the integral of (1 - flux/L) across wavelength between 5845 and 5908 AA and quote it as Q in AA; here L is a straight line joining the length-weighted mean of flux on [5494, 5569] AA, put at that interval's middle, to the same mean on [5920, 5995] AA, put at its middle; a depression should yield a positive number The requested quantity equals 8.7 AA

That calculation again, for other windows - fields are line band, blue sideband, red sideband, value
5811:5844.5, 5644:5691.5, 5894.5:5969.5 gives -4.0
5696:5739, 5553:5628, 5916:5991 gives -1.9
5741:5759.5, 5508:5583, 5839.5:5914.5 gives -2.6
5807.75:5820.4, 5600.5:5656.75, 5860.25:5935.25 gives -2.5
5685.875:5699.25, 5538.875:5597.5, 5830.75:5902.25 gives -1.2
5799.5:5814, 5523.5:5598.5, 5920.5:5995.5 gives -1.1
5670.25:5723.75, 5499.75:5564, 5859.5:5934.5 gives -4.5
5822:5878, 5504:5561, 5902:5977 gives -2.7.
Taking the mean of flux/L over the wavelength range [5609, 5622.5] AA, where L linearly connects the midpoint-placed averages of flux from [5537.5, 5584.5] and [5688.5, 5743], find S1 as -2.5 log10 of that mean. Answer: 0.024 mag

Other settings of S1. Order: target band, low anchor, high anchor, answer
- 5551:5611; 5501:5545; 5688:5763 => 0.03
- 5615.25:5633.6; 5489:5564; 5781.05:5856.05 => 0.05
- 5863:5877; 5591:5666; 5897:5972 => -0.05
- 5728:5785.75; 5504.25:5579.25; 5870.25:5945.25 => -0.14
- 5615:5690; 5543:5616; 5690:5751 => 0.00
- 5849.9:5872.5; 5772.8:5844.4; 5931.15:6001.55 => 0.04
